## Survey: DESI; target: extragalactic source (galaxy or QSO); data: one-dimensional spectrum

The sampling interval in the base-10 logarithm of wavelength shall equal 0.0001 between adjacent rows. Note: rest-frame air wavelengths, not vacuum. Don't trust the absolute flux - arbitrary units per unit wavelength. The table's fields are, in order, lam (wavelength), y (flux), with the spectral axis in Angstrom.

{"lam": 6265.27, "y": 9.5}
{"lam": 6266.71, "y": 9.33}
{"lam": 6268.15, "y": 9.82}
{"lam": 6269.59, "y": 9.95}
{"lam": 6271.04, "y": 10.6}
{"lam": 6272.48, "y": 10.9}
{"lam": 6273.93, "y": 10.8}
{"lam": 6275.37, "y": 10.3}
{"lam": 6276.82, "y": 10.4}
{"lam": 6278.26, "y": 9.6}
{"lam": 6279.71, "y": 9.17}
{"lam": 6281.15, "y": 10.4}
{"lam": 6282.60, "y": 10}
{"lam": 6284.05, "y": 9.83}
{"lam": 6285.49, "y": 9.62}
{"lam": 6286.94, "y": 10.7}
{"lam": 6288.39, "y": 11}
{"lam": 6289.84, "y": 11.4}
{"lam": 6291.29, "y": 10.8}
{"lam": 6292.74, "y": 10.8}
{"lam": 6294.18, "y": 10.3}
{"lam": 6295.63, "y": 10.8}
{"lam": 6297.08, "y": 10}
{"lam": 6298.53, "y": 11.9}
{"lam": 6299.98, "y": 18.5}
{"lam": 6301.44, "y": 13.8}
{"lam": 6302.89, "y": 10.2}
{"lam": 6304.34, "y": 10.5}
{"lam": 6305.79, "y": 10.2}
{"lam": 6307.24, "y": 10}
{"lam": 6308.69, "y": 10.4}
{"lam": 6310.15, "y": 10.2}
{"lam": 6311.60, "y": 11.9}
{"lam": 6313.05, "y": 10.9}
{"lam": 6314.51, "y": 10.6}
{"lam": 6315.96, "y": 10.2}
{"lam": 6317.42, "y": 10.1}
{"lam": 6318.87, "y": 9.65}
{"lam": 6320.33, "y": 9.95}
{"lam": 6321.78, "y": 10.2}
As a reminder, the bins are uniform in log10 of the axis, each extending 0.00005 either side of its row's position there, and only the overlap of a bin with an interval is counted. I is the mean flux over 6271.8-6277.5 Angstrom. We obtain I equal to 10.6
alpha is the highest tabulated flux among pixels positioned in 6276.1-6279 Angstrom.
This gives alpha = 10.4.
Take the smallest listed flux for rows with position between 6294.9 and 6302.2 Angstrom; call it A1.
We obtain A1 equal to 10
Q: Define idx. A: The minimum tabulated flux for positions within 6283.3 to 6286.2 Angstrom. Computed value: 9.62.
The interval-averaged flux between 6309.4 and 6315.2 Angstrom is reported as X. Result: 10.9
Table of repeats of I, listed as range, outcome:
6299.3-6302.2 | 16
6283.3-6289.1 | 10.3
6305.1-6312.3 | 10.5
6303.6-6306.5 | 10.4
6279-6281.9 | 9.8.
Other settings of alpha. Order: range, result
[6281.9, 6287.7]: 10.7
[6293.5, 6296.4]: 10.8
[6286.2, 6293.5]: 11.4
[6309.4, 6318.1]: 11.9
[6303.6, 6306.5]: 10.5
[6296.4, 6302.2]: 18.5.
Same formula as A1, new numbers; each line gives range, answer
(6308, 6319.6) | 9.65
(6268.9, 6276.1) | 9.95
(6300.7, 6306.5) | 10.2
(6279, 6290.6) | 9.17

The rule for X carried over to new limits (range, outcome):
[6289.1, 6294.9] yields 10.8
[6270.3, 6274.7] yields 10.8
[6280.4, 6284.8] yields 10.1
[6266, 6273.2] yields 10.1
